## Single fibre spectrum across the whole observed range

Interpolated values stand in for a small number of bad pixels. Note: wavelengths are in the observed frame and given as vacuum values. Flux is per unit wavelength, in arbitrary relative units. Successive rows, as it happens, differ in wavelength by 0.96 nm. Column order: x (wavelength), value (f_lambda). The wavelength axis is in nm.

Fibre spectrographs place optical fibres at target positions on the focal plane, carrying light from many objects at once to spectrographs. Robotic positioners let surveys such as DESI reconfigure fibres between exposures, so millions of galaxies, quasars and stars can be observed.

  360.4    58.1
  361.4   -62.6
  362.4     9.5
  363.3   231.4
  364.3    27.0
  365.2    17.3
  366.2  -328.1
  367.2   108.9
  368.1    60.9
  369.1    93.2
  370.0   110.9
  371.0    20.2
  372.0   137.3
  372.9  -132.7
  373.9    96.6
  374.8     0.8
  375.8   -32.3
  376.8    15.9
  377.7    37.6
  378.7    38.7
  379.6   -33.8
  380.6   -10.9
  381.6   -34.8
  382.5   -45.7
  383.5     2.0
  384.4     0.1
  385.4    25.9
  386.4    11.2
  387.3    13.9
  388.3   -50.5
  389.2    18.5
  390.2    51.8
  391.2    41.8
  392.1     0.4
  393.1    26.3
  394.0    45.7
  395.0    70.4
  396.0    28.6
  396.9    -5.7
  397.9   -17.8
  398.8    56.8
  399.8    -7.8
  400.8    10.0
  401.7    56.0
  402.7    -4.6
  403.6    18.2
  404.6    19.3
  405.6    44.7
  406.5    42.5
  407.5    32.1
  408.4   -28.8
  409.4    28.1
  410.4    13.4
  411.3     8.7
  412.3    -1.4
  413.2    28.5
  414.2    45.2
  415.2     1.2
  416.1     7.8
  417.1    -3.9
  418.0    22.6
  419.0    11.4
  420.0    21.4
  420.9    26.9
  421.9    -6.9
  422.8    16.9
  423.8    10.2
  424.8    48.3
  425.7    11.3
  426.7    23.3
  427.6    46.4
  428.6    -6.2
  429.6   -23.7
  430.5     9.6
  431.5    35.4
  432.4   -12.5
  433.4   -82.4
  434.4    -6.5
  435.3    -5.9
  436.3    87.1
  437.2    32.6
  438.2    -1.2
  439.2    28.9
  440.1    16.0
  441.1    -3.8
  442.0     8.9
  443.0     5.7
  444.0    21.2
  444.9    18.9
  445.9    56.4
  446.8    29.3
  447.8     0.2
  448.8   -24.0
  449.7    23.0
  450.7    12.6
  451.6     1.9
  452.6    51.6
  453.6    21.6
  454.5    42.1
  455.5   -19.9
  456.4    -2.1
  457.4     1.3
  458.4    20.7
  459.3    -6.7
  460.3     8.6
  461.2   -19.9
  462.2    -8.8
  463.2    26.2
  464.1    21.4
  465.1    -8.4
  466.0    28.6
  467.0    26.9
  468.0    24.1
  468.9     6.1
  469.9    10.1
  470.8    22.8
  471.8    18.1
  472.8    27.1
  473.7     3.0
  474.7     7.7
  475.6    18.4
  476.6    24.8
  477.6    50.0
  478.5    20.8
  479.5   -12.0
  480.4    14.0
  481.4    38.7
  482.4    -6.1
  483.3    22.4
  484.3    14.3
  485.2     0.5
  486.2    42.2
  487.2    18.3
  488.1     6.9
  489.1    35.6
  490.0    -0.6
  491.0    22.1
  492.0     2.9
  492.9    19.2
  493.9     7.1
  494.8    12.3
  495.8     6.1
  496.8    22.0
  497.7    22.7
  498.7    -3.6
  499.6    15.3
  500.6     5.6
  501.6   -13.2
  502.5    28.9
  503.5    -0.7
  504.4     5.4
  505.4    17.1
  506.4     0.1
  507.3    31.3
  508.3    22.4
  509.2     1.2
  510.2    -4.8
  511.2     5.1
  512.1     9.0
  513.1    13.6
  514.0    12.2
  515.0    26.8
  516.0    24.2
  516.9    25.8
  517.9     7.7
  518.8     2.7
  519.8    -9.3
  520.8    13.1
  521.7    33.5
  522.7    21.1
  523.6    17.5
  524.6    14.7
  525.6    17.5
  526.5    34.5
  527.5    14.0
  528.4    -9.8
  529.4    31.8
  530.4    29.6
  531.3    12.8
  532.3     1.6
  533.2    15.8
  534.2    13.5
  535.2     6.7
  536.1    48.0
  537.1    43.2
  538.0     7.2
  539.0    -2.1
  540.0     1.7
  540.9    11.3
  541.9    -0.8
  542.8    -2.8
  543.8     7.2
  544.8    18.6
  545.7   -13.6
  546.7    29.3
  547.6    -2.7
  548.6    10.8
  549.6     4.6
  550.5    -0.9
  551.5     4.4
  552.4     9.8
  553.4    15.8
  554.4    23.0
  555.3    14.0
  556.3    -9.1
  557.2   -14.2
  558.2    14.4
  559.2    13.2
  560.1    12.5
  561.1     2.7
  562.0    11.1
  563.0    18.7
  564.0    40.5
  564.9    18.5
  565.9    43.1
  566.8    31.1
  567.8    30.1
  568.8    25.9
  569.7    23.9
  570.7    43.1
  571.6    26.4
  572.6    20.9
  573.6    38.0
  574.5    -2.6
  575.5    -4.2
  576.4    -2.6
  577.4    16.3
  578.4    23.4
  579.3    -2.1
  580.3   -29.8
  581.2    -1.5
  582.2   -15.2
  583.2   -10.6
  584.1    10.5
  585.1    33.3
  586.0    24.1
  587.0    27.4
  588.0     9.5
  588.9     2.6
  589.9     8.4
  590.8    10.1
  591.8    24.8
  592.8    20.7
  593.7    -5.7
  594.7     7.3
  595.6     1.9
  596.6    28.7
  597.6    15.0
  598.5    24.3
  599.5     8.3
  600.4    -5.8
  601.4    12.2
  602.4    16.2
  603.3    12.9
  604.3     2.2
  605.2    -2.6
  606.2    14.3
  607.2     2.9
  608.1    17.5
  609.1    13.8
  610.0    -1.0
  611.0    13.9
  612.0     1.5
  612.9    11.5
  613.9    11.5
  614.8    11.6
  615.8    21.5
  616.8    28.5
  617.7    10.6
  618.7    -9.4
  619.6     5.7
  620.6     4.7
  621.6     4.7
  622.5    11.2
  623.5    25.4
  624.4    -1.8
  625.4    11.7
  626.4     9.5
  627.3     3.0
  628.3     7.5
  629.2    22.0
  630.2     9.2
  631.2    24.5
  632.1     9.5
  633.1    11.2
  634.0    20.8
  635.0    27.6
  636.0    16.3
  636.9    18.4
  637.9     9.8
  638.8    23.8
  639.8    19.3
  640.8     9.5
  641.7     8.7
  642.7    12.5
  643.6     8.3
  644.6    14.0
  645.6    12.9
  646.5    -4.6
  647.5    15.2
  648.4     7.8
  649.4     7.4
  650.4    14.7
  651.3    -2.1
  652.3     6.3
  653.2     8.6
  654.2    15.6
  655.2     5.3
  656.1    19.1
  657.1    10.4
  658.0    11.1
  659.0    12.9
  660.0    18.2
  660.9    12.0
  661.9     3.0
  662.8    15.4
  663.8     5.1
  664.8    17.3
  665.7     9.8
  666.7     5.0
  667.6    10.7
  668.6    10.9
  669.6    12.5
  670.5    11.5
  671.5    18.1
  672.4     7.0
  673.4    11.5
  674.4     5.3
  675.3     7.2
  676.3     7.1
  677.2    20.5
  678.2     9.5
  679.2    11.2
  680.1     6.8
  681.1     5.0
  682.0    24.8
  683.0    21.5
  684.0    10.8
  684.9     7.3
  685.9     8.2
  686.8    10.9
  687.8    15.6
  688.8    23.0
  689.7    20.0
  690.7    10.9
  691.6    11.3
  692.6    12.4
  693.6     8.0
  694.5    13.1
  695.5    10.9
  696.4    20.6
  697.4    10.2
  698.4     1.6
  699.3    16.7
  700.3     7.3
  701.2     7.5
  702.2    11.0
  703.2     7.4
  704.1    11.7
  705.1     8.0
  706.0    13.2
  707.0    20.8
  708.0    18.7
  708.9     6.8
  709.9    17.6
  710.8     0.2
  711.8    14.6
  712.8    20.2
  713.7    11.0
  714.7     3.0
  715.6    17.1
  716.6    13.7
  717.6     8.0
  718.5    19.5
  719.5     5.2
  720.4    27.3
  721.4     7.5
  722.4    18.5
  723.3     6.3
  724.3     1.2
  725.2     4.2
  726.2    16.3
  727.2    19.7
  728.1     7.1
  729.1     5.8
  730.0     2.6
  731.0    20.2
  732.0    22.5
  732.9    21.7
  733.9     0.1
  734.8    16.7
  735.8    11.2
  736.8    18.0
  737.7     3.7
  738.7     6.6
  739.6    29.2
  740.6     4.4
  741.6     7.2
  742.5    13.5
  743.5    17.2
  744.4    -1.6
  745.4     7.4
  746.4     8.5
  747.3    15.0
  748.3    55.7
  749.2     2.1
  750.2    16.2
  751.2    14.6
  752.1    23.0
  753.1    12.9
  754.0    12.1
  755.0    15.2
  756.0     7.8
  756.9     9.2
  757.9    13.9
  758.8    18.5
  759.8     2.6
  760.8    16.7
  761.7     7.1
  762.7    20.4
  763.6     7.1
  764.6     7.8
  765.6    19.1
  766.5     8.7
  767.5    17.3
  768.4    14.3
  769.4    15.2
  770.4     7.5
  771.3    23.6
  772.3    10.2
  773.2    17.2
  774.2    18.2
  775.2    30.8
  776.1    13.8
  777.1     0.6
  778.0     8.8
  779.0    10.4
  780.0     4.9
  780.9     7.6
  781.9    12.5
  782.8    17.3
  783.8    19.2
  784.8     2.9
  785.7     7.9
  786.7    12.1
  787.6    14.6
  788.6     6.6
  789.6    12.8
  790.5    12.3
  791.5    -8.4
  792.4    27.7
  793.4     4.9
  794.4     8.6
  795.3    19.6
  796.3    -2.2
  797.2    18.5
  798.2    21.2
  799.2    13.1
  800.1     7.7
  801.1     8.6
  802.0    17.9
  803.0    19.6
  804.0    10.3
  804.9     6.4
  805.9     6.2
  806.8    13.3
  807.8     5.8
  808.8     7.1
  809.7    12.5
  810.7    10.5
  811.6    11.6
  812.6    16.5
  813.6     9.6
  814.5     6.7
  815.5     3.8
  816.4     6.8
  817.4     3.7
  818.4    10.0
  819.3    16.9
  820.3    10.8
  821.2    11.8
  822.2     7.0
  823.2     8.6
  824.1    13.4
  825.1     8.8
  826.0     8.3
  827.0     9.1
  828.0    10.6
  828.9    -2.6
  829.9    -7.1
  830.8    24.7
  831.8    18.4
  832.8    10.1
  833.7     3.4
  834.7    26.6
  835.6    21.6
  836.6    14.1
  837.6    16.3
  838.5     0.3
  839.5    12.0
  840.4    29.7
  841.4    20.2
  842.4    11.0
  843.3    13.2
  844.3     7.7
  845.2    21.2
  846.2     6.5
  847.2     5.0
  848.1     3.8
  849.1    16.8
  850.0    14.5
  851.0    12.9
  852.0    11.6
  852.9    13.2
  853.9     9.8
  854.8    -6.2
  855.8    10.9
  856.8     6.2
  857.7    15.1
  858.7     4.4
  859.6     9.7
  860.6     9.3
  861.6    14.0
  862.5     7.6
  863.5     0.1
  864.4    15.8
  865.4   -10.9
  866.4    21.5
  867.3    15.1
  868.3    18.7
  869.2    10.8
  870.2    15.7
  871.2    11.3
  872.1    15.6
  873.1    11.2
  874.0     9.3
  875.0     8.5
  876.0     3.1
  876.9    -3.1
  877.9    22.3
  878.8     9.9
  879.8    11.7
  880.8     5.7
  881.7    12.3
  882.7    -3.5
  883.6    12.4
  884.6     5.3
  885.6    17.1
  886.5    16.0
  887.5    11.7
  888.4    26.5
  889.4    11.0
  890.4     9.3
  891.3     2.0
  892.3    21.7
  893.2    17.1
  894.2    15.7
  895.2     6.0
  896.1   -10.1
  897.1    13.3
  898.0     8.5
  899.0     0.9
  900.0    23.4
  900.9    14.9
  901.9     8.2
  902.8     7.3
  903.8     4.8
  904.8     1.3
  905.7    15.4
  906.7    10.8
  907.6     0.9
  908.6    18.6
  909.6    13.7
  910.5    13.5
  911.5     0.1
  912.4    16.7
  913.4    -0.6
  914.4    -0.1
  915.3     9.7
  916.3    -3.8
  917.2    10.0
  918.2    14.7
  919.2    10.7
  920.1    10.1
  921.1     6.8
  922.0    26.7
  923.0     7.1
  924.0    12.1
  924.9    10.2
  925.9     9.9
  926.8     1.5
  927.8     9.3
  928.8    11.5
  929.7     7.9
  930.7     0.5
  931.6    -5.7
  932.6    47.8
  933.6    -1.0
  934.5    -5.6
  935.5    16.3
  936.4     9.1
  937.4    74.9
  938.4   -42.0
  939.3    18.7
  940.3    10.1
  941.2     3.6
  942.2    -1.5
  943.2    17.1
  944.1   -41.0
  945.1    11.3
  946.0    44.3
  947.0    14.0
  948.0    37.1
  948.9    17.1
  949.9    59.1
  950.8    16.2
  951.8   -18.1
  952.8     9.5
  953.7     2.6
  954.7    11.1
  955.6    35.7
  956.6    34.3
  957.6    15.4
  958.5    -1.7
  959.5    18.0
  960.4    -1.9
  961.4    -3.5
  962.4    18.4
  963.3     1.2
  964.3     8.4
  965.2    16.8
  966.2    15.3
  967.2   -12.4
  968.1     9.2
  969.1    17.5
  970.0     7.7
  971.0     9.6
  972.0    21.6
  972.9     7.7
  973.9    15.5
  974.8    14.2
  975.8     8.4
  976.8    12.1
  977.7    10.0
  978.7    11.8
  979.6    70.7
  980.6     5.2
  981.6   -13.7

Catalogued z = 0.140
